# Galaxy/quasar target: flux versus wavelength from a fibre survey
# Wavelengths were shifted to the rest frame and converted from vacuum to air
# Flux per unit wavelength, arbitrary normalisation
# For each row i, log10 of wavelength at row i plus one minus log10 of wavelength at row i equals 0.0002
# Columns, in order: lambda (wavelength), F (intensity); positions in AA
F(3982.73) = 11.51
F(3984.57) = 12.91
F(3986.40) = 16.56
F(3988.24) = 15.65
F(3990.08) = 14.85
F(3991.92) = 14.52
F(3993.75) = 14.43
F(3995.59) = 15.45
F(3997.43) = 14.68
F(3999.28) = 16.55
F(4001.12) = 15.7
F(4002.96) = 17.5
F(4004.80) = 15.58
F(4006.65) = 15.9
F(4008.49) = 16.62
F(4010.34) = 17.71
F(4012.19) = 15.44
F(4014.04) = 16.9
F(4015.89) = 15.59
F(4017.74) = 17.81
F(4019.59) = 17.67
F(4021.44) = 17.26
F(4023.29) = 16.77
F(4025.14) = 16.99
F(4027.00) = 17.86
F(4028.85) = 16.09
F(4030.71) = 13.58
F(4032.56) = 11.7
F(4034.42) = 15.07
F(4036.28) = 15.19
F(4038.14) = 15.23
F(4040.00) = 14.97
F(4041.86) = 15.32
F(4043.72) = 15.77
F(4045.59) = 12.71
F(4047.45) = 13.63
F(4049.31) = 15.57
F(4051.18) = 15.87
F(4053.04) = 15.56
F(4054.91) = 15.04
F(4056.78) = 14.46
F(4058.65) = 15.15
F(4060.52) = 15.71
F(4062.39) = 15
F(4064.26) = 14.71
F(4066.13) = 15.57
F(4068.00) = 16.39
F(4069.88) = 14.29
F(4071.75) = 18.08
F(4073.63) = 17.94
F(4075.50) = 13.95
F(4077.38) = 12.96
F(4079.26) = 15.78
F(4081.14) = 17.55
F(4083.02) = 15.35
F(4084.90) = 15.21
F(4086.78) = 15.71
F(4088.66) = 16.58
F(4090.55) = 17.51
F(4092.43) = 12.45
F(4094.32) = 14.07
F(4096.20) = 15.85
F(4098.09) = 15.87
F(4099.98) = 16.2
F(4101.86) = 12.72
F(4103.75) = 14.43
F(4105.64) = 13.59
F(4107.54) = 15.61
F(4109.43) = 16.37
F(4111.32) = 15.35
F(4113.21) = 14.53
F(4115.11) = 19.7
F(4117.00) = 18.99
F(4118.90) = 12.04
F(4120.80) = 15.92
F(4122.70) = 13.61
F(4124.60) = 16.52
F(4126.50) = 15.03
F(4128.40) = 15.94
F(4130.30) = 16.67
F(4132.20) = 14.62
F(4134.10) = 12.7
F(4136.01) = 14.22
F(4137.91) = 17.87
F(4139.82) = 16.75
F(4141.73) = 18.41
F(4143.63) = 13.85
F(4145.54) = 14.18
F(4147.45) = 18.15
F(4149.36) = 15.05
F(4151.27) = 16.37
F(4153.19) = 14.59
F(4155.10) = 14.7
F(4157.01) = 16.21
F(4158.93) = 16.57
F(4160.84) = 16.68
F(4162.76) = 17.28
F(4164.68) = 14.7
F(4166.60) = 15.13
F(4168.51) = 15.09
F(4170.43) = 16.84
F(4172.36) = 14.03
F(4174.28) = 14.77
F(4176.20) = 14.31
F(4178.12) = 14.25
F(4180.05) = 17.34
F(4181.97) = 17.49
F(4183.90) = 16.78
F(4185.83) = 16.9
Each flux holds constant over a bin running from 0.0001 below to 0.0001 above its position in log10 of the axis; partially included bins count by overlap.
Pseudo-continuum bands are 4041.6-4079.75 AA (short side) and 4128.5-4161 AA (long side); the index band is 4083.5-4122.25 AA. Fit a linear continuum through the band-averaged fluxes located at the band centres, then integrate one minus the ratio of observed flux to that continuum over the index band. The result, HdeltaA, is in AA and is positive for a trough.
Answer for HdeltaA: 0.1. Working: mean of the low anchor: 15.2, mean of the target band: 15.4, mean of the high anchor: 15.7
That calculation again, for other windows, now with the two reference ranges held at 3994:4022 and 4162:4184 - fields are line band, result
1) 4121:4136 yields 0.8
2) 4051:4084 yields 1.2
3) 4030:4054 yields 2.3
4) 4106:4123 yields 0.1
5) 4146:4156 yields 0.0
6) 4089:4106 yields 1.2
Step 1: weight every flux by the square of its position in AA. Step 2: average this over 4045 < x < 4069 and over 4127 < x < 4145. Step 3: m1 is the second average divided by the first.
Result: 1.1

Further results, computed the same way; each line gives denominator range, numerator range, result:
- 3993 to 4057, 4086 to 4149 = 1.04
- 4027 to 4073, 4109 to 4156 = 1.08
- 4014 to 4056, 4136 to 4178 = 1.07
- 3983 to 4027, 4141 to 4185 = 1.06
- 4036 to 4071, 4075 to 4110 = 1.02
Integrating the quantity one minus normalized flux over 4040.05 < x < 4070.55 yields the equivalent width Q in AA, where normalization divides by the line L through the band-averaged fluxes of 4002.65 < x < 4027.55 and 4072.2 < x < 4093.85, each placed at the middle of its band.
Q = 1.9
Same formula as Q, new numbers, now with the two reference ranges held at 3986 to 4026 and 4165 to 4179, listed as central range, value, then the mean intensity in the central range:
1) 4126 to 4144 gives -0.57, 15.7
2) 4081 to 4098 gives 0.04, 15.5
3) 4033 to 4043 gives 0.59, 15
